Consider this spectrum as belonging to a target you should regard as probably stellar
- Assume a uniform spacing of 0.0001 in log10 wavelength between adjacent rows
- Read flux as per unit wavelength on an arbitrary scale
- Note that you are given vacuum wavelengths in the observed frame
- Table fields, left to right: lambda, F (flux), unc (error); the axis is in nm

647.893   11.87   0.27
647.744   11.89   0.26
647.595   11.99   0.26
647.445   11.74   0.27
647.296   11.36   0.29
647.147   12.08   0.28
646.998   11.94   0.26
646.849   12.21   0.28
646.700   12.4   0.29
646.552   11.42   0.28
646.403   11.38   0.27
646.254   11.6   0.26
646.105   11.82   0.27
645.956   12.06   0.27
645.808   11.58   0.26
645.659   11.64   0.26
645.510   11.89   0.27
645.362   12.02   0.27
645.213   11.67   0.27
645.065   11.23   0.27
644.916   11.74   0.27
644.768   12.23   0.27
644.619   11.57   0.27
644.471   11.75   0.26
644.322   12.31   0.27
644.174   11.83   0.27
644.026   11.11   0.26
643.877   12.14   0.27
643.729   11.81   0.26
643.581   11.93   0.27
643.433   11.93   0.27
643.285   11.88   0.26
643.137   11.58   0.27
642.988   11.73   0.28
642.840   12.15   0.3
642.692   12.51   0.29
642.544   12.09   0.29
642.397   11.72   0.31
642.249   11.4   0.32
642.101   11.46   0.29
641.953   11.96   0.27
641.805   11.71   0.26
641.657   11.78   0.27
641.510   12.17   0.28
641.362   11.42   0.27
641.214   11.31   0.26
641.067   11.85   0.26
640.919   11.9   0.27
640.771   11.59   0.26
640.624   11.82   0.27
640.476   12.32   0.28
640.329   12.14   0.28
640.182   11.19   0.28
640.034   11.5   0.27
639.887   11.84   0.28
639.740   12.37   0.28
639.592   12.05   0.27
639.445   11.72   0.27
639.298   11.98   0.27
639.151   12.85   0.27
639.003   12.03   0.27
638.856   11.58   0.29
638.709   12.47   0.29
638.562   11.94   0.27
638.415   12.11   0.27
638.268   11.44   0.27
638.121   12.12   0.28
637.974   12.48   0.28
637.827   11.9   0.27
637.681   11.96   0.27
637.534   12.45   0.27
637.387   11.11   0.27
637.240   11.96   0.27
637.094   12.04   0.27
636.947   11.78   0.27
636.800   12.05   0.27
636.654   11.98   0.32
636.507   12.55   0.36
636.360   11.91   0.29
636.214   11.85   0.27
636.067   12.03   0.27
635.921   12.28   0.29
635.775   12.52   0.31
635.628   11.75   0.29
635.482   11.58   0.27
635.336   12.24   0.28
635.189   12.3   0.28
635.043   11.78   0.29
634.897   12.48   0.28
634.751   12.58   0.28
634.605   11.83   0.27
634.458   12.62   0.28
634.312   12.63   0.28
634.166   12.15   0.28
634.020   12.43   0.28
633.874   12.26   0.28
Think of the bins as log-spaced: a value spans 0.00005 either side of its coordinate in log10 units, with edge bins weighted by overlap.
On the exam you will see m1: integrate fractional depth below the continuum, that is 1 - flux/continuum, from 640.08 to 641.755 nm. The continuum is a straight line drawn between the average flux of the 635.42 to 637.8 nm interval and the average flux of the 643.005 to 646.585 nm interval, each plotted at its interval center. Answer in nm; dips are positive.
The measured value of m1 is 0.014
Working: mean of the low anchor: 12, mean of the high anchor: 11.8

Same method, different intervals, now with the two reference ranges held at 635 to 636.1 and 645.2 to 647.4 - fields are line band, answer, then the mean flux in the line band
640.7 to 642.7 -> 0.028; 11.8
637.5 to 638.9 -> -0.004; 12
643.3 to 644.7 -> 0.005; 11.8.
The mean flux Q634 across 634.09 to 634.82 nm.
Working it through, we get 12.4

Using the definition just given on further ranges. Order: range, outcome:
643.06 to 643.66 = 11.8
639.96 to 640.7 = 11.8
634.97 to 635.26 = 12.1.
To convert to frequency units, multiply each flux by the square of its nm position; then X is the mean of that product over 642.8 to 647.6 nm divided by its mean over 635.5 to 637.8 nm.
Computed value 1.01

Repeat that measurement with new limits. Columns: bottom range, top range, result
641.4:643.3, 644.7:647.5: 1.01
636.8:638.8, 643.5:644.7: 1.01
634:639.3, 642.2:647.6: 1.00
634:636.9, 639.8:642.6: 0.98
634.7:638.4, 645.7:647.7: 1.01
